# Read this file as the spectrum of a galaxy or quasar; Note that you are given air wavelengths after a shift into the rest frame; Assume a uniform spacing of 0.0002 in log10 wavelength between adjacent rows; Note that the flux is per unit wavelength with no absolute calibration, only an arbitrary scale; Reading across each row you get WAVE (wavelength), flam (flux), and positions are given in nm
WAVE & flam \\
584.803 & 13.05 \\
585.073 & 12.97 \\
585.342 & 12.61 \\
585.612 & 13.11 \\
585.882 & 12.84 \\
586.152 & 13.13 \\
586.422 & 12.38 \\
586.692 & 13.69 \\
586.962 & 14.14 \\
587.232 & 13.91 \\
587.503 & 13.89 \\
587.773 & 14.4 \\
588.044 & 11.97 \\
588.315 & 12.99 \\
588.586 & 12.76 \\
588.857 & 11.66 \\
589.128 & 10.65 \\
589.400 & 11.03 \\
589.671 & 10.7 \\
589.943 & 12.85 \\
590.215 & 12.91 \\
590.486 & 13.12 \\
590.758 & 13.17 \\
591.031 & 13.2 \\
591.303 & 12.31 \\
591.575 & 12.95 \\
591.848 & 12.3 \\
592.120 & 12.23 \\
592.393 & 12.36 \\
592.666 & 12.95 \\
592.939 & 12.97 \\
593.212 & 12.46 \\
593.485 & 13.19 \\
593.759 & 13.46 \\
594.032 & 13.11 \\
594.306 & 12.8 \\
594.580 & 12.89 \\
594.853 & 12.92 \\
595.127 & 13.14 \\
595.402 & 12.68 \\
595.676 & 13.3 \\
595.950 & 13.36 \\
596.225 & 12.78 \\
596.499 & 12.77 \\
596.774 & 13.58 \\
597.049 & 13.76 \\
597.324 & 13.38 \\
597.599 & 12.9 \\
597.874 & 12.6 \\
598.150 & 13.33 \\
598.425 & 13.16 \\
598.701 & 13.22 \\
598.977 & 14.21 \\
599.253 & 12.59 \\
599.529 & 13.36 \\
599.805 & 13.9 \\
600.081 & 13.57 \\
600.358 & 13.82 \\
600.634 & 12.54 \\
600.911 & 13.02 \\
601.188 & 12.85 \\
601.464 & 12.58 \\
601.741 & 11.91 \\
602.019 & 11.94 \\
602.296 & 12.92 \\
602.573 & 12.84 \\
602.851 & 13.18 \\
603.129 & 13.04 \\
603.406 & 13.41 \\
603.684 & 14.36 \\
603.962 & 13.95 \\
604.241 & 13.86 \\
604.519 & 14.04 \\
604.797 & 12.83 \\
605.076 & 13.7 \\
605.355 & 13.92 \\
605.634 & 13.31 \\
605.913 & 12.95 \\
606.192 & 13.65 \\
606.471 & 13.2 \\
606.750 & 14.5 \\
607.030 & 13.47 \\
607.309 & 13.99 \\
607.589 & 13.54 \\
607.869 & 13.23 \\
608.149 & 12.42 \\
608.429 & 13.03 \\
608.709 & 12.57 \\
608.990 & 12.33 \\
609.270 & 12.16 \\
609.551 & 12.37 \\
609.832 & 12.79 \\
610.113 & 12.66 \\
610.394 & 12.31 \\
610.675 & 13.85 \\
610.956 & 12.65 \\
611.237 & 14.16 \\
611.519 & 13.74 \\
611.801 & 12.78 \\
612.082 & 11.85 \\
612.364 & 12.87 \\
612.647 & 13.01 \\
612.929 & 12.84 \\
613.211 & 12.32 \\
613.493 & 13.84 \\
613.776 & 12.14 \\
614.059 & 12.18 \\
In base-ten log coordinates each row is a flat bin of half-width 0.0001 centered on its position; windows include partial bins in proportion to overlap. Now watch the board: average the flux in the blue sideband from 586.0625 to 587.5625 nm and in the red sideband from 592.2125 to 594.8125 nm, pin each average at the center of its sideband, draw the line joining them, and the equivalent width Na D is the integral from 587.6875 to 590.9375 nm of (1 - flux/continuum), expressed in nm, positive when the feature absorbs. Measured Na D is 0.23 nm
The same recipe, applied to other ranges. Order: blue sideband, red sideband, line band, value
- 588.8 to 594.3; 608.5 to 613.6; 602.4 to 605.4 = -0.19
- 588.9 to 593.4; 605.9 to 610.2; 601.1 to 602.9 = 0.04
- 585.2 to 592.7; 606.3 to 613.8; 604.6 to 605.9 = -0.05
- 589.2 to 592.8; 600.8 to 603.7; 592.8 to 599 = -0.24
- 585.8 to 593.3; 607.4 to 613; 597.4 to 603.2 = -0.11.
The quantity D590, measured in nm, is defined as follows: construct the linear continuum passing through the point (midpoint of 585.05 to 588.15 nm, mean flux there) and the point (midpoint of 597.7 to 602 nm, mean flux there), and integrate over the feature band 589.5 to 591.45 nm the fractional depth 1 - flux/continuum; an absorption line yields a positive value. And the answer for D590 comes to 0.09 nm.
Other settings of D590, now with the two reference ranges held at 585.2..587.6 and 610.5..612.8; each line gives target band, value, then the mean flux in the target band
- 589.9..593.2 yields 0.122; 12.8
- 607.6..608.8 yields 0.021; 12.9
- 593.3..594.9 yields 0.022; 13.1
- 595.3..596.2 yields 0.009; 13.1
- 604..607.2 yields -0.111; 13.6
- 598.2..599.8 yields -0.020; 13.4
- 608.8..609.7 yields 0.056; 12.3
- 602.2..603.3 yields 0.013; 13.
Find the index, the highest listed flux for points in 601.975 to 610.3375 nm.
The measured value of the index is 14.5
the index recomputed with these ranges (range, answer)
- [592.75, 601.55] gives 14.21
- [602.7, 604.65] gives 14.36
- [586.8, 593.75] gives 14.4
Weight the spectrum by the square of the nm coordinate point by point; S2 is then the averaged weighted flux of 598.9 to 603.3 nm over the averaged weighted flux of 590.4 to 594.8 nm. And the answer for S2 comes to 1.0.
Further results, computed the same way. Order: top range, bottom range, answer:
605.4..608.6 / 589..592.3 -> 1.15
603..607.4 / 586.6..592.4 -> 1.13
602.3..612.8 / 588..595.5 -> 1.11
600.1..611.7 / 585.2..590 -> 1.10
